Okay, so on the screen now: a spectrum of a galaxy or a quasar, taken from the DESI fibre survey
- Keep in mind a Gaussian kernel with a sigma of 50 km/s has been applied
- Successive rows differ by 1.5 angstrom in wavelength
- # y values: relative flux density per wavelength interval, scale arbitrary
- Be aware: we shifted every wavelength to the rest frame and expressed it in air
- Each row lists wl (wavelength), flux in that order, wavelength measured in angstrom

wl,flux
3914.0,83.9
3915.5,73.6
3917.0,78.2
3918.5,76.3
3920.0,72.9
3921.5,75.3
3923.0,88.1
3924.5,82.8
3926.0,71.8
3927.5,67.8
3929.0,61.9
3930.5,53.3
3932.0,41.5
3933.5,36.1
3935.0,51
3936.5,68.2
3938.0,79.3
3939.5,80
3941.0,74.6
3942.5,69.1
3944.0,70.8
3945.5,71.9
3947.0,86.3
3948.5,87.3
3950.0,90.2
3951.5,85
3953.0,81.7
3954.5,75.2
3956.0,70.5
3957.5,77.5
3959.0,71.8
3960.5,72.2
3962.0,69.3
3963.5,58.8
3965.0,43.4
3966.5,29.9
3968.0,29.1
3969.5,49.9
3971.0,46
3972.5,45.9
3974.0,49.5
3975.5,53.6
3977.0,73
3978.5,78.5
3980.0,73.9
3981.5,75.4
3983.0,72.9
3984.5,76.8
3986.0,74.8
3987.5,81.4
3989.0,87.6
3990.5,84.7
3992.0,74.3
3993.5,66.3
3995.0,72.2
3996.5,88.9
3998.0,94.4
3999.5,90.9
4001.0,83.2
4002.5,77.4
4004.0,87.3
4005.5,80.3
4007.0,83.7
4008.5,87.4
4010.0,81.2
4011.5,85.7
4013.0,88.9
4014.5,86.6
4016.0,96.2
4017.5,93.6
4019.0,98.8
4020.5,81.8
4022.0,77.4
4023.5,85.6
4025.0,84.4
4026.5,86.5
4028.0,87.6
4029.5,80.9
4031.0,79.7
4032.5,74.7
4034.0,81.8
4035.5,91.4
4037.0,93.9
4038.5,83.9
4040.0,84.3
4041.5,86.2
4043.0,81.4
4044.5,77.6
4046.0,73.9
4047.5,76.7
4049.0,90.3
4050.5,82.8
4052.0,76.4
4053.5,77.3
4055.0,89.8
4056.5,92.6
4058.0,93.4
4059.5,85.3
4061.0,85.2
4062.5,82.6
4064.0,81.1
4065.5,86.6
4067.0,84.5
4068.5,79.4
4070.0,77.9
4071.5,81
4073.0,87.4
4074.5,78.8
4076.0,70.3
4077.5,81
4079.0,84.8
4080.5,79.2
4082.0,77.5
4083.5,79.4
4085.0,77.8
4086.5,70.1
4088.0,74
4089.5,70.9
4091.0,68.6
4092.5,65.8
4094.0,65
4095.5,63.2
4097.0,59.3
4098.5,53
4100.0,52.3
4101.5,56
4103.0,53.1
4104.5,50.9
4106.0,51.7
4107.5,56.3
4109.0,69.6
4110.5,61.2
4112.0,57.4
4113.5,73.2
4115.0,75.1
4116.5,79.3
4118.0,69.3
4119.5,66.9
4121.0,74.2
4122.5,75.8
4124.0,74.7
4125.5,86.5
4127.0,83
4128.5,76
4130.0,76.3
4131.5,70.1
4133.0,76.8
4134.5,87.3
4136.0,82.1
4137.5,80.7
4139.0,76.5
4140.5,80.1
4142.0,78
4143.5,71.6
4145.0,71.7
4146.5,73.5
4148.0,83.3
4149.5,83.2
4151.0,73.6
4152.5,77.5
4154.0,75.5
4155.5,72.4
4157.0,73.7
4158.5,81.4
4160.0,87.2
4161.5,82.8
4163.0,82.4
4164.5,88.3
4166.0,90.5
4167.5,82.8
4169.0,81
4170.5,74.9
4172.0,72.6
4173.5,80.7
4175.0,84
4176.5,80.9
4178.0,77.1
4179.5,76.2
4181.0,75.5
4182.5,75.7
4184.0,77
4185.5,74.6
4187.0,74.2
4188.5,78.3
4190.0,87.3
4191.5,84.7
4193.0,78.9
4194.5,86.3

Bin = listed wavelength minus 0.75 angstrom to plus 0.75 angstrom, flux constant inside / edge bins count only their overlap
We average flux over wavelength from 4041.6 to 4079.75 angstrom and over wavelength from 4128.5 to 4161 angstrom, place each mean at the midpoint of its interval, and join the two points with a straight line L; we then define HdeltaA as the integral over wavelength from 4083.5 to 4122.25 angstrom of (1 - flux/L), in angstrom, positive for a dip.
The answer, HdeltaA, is 7.29 angstrom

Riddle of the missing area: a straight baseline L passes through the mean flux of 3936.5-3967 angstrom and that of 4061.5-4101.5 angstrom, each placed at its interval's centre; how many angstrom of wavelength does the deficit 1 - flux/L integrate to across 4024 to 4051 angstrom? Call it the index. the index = -3.6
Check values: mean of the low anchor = 72.5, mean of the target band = 83.2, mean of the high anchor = 74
